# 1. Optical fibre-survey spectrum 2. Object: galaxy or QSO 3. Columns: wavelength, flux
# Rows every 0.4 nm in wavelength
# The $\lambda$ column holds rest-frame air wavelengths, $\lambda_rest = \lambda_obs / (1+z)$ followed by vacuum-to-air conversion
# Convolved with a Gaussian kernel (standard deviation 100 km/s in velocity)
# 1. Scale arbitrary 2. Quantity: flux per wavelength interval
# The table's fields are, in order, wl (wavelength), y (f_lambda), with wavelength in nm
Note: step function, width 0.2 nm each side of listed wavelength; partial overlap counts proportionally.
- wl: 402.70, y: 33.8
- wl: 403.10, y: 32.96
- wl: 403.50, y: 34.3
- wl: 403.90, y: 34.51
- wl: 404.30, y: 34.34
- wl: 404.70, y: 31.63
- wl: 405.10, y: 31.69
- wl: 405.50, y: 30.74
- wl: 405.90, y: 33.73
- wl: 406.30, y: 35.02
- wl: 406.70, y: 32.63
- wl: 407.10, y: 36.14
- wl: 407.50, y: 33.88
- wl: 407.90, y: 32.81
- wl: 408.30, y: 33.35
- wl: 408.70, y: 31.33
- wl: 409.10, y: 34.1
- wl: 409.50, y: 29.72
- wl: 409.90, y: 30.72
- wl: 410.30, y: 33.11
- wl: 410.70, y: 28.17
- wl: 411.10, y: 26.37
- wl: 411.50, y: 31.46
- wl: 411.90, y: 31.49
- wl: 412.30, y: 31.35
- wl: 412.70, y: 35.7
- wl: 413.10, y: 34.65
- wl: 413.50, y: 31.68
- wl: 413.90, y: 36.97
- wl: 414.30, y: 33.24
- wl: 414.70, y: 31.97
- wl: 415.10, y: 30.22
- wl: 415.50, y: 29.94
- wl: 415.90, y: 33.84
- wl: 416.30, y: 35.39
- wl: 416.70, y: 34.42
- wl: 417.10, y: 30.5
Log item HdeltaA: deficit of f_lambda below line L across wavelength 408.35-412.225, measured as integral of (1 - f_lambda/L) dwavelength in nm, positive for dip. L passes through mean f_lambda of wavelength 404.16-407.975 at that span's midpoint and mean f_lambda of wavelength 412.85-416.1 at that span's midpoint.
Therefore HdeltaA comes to 0.26 nm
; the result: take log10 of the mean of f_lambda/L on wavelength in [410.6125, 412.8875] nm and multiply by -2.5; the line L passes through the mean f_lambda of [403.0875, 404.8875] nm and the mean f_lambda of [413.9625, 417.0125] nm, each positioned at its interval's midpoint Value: 0.08 mag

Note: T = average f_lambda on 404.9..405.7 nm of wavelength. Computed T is 31.2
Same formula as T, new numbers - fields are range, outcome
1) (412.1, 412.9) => 33.5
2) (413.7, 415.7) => 32.5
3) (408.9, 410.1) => 31.5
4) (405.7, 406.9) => 33.8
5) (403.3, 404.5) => 34.4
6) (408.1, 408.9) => 32.3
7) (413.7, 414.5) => 35.1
